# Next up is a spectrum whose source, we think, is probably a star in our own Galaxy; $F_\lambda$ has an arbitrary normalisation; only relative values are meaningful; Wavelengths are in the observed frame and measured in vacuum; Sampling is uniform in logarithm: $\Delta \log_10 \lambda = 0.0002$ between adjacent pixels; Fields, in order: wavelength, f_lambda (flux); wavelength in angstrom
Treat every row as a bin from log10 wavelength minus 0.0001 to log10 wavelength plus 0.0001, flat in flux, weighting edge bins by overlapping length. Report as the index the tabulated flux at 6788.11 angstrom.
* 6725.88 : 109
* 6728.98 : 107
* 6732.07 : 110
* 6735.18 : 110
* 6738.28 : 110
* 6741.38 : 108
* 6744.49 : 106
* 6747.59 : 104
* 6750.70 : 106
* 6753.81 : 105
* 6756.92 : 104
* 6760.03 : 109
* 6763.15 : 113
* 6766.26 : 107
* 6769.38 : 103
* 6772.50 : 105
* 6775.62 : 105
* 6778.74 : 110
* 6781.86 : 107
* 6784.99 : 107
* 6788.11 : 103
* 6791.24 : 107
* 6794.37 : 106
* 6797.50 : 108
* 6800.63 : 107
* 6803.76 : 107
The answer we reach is 103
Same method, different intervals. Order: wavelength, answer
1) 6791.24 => 107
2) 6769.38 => 103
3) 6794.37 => 106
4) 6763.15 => 113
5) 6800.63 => 107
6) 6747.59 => 104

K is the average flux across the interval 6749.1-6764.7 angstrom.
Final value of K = 107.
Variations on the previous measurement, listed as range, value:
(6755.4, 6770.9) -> 107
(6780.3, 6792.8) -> 106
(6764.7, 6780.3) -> 106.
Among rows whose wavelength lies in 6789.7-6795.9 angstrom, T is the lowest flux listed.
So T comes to 106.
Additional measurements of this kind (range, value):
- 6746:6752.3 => 104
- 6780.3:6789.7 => 103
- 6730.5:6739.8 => 110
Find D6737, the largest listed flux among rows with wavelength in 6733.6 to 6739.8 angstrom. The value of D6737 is 110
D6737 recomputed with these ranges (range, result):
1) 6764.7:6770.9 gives 107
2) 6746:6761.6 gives 109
